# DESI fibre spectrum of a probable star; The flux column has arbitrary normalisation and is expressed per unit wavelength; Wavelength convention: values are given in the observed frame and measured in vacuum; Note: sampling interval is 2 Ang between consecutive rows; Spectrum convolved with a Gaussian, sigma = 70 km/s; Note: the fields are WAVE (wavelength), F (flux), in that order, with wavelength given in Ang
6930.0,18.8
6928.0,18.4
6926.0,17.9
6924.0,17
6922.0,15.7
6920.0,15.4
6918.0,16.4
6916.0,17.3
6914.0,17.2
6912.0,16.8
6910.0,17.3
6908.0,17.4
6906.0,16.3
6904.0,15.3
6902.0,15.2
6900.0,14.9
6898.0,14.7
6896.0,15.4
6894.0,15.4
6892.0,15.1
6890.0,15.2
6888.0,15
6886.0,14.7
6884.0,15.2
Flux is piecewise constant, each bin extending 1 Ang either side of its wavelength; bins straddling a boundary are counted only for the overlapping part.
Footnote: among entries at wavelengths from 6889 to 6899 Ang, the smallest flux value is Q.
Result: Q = 14.7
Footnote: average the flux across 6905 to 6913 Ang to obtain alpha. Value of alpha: 16.9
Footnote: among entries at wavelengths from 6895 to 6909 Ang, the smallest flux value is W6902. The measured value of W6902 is 14.7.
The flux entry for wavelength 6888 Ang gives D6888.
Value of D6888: 15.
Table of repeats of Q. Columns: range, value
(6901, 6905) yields 15.2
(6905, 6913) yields 16.3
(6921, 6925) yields 15.7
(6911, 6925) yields 15.4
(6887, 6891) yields 15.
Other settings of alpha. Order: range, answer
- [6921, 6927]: 16.9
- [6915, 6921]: 16.4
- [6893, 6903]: 15.1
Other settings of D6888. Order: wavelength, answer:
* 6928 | 18.4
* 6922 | 15.7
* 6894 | 15.4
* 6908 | 17.4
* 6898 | 14.7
